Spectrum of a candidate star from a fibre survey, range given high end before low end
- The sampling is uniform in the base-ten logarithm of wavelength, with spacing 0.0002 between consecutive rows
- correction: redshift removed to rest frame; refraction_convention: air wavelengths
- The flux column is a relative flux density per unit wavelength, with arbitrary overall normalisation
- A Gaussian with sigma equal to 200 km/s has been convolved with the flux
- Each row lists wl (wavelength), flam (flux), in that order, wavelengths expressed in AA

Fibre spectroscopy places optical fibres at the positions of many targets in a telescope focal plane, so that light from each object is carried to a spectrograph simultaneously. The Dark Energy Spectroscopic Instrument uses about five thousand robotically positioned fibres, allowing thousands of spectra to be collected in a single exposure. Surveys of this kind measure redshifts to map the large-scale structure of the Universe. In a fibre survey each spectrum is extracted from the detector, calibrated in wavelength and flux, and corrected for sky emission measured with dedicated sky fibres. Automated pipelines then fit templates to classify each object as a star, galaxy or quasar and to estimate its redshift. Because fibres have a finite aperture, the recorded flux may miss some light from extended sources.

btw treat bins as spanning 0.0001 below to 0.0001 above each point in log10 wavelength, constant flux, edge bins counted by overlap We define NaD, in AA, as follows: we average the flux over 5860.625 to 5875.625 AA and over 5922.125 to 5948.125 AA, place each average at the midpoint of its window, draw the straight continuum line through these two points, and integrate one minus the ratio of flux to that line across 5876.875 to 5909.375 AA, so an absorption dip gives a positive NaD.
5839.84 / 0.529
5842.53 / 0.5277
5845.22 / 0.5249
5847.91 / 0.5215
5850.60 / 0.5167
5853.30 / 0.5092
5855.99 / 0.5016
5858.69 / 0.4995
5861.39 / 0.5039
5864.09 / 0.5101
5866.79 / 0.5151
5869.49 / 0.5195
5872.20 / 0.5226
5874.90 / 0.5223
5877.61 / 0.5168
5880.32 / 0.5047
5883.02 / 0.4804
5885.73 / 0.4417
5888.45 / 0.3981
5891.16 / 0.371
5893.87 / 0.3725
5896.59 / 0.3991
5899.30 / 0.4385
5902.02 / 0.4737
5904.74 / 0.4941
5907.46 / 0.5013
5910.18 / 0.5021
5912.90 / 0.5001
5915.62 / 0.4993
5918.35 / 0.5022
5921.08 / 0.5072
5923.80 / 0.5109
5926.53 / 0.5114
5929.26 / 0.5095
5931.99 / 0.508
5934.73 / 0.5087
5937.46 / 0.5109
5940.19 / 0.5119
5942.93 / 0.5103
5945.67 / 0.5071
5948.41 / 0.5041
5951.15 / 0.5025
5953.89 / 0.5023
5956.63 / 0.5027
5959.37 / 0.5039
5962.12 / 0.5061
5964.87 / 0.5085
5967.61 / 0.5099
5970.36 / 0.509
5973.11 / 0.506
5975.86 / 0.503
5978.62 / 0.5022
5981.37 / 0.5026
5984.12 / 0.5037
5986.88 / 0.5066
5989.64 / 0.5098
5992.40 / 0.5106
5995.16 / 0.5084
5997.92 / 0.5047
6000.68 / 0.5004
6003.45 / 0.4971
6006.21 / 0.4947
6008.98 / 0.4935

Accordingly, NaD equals 4.1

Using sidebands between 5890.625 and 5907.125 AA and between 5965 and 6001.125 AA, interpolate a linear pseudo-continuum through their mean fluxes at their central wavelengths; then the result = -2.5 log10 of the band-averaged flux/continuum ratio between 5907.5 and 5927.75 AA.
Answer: -0.13 mag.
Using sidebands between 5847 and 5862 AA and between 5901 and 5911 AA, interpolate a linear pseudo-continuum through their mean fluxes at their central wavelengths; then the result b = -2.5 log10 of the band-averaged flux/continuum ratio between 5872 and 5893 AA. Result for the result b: 0.08 mag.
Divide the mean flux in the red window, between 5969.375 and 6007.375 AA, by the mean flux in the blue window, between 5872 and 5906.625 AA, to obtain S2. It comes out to 1.1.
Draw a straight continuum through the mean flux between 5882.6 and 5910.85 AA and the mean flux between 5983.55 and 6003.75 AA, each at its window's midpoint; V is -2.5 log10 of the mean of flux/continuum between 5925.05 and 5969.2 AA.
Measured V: -0.07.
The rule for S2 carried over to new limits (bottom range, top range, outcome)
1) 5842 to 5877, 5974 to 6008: 0.98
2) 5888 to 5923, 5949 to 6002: 1.10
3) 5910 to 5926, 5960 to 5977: 1.01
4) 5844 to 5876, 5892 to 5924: 0.92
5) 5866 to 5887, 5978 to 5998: 1.01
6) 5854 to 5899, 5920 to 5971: 1.07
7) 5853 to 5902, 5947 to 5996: 1.07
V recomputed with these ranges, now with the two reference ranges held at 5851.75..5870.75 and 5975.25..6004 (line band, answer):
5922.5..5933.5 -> -0.01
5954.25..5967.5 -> 0.00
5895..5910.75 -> 0.09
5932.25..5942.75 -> -0.01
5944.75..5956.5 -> 0.00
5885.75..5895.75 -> 0.29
